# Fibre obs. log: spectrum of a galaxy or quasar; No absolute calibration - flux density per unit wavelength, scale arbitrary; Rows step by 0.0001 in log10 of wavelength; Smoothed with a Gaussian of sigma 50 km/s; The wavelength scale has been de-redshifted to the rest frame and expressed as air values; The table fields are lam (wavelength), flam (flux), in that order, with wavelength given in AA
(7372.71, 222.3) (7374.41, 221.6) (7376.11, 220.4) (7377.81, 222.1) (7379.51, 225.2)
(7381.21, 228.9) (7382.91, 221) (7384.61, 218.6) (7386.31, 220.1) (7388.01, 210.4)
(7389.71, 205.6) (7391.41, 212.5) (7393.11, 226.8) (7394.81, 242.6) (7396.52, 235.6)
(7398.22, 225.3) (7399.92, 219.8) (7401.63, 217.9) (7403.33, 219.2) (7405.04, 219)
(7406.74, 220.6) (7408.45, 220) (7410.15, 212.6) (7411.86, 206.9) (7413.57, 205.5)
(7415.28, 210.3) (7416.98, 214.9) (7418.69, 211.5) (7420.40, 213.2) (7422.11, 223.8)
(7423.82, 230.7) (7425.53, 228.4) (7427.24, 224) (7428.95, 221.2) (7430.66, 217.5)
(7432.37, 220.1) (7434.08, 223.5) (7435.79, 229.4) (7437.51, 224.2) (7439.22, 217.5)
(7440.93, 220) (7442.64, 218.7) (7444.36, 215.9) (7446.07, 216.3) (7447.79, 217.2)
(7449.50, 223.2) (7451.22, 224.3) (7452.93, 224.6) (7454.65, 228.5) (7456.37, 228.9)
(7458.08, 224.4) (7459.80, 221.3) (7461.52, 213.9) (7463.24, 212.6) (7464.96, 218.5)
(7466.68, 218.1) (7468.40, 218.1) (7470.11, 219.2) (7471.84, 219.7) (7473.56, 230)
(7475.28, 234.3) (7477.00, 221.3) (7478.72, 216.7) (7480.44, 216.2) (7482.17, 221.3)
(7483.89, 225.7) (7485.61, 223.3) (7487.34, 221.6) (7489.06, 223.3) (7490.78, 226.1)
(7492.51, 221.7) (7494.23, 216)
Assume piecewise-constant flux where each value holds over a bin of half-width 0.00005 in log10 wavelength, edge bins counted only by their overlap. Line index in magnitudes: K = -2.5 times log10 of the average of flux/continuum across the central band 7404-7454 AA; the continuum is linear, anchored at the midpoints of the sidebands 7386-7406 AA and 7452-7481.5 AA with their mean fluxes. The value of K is 0.011 mag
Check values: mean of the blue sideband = 221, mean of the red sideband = 222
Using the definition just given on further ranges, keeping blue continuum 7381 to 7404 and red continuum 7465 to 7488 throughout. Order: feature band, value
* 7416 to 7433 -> 0.01 mag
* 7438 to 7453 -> 0.01 mag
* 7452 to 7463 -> -0.01 mag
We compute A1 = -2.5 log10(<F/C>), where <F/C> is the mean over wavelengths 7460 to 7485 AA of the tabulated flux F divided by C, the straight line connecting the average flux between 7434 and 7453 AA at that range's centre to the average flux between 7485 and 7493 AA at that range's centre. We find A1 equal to 0.01 mag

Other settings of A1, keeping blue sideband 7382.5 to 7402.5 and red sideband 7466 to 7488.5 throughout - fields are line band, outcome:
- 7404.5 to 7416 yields 0.04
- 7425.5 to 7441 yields 0.00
